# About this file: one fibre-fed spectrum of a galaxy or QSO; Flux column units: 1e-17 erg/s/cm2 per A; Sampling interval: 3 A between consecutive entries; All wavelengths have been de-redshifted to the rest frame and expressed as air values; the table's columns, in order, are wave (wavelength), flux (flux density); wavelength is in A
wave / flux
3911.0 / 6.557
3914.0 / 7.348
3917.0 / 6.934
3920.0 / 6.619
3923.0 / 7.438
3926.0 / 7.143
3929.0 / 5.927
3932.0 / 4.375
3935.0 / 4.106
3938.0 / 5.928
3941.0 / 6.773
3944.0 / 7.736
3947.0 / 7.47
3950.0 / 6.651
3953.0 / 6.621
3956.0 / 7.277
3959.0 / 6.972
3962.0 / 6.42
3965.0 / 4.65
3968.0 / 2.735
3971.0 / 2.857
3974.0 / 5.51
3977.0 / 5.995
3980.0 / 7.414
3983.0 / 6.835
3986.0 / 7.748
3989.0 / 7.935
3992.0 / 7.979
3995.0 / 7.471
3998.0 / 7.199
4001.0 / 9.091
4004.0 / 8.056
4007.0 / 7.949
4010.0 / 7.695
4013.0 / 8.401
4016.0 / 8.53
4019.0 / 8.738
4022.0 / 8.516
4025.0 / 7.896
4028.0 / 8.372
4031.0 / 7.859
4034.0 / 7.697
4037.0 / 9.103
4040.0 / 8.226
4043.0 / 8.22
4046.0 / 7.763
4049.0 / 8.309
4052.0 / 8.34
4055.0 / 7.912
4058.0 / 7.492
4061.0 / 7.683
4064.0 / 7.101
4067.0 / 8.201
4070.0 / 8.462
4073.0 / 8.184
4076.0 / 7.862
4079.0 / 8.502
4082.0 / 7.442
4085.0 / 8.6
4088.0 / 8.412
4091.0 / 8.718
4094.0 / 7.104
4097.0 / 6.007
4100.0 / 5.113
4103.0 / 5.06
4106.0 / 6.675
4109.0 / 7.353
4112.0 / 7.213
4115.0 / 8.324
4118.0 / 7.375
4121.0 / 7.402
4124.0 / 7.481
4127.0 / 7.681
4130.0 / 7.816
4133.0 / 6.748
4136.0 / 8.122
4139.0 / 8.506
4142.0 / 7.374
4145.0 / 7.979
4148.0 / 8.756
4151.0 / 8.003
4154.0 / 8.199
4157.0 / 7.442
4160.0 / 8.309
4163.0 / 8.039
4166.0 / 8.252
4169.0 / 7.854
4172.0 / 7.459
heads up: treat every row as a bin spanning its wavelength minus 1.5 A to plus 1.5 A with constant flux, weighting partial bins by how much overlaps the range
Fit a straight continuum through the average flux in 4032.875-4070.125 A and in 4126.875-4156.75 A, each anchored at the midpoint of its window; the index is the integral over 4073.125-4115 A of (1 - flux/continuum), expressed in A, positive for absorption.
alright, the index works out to 3.5 A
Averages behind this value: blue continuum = 8.03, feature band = 7.31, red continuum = 7.91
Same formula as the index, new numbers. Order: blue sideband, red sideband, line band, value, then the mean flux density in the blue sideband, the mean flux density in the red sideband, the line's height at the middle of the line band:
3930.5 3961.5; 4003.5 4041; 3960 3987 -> 5.8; 6.39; 8.24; 7.06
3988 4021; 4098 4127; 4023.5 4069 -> -2.2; 8.1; 6.91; 7.64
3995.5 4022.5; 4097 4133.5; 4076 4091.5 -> -1.9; 8.2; 6.99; 7.35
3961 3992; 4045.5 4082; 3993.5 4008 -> -3.3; 5.91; 7.97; 6.48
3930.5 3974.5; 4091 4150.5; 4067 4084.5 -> -3.1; 5.74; 7.32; 6.9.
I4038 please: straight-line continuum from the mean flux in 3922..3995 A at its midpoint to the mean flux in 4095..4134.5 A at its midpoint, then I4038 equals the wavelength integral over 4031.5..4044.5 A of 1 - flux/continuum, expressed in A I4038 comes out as -3.2 A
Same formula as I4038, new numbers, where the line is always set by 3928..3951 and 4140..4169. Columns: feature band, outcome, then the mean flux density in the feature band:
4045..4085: -4.1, 7.97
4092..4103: 2.1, 6.06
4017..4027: -2.2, 8.39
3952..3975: 3.5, 5.35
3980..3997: -2.6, 7.57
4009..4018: -2.0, 8.27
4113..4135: 0.6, 7.55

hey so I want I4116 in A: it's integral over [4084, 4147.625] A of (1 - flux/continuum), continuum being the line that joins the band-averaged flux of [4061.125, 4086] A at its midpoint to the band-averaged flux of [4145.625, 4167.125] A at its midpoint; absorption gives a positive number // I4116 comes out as 5.33 A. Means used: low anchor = 8.01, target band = 7.4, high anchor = 8.13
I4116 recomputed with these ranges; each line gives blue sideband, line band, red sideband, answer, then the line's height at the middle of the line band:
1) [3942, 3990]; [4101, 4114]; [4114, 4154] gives 1.71 A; 7.58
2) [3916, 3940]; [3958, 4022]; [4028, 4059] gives 1.86 A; 7.16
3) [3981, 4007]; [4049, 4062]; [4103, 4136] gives -0.60 A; 7.57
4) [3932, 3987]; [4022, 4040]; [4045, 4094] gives -2.16 A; 7.33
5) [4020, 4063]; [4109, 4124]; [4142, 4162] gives 0.97 A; 8.07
